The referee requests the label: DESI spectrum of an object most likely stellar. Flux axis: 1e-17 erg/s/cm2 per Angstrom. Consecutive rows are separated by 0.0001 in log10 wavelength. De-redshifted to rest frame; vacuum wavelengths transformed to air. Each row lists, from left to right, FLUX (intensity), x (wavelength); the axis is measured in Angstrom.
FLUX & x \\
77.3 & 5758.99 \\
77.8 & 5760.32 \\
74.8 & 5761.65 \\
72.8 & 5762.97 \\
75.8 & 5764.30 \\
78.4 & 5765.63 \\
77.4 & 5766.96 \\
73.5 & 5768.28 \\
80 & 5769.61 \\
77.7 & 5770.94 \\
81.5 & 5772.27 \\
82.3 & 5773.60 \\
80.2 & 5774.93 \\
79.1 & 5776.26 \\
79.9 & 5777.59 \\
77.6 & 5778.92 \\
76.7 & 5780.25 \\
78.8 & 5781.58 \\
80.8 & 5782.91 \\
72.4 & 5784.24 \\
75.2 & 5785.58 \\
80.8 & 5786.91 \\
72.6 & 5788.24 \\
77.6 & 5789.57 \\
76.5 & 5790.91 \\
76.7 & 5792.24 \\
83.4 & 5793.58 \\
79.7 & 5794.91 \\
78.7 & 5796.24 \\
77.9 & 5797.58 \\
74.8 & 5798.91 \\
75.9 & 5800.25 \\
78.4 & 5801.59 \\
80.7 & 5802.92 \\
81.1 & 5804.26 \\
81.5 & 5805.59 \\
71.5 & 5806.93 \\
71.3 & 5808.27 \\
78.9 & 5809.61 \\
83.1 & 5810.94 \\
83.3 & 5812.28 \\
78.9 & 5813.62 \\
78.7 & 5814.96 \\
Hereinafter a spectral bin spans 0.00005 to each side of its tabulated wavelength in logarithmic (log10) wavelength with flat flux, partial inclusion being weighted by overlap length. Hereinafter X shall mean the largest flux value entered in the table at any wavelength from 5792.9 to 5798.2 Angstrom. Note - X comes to 83.4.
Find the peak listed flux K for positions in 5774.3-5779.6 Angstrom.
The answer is 80.2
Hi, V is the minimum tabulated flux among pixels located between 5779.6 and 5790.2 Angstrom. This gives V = 72.4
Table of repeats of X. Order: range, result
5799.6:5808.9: 81.5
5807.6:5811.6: 83.1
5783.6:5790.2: 80.8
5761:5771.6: 80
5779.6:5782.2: 78.8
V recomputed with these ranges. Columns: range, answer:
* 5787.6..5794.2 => 72.6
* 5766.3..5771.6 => 73.5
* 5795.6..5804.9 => 74.8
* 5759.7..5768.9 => 72.8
